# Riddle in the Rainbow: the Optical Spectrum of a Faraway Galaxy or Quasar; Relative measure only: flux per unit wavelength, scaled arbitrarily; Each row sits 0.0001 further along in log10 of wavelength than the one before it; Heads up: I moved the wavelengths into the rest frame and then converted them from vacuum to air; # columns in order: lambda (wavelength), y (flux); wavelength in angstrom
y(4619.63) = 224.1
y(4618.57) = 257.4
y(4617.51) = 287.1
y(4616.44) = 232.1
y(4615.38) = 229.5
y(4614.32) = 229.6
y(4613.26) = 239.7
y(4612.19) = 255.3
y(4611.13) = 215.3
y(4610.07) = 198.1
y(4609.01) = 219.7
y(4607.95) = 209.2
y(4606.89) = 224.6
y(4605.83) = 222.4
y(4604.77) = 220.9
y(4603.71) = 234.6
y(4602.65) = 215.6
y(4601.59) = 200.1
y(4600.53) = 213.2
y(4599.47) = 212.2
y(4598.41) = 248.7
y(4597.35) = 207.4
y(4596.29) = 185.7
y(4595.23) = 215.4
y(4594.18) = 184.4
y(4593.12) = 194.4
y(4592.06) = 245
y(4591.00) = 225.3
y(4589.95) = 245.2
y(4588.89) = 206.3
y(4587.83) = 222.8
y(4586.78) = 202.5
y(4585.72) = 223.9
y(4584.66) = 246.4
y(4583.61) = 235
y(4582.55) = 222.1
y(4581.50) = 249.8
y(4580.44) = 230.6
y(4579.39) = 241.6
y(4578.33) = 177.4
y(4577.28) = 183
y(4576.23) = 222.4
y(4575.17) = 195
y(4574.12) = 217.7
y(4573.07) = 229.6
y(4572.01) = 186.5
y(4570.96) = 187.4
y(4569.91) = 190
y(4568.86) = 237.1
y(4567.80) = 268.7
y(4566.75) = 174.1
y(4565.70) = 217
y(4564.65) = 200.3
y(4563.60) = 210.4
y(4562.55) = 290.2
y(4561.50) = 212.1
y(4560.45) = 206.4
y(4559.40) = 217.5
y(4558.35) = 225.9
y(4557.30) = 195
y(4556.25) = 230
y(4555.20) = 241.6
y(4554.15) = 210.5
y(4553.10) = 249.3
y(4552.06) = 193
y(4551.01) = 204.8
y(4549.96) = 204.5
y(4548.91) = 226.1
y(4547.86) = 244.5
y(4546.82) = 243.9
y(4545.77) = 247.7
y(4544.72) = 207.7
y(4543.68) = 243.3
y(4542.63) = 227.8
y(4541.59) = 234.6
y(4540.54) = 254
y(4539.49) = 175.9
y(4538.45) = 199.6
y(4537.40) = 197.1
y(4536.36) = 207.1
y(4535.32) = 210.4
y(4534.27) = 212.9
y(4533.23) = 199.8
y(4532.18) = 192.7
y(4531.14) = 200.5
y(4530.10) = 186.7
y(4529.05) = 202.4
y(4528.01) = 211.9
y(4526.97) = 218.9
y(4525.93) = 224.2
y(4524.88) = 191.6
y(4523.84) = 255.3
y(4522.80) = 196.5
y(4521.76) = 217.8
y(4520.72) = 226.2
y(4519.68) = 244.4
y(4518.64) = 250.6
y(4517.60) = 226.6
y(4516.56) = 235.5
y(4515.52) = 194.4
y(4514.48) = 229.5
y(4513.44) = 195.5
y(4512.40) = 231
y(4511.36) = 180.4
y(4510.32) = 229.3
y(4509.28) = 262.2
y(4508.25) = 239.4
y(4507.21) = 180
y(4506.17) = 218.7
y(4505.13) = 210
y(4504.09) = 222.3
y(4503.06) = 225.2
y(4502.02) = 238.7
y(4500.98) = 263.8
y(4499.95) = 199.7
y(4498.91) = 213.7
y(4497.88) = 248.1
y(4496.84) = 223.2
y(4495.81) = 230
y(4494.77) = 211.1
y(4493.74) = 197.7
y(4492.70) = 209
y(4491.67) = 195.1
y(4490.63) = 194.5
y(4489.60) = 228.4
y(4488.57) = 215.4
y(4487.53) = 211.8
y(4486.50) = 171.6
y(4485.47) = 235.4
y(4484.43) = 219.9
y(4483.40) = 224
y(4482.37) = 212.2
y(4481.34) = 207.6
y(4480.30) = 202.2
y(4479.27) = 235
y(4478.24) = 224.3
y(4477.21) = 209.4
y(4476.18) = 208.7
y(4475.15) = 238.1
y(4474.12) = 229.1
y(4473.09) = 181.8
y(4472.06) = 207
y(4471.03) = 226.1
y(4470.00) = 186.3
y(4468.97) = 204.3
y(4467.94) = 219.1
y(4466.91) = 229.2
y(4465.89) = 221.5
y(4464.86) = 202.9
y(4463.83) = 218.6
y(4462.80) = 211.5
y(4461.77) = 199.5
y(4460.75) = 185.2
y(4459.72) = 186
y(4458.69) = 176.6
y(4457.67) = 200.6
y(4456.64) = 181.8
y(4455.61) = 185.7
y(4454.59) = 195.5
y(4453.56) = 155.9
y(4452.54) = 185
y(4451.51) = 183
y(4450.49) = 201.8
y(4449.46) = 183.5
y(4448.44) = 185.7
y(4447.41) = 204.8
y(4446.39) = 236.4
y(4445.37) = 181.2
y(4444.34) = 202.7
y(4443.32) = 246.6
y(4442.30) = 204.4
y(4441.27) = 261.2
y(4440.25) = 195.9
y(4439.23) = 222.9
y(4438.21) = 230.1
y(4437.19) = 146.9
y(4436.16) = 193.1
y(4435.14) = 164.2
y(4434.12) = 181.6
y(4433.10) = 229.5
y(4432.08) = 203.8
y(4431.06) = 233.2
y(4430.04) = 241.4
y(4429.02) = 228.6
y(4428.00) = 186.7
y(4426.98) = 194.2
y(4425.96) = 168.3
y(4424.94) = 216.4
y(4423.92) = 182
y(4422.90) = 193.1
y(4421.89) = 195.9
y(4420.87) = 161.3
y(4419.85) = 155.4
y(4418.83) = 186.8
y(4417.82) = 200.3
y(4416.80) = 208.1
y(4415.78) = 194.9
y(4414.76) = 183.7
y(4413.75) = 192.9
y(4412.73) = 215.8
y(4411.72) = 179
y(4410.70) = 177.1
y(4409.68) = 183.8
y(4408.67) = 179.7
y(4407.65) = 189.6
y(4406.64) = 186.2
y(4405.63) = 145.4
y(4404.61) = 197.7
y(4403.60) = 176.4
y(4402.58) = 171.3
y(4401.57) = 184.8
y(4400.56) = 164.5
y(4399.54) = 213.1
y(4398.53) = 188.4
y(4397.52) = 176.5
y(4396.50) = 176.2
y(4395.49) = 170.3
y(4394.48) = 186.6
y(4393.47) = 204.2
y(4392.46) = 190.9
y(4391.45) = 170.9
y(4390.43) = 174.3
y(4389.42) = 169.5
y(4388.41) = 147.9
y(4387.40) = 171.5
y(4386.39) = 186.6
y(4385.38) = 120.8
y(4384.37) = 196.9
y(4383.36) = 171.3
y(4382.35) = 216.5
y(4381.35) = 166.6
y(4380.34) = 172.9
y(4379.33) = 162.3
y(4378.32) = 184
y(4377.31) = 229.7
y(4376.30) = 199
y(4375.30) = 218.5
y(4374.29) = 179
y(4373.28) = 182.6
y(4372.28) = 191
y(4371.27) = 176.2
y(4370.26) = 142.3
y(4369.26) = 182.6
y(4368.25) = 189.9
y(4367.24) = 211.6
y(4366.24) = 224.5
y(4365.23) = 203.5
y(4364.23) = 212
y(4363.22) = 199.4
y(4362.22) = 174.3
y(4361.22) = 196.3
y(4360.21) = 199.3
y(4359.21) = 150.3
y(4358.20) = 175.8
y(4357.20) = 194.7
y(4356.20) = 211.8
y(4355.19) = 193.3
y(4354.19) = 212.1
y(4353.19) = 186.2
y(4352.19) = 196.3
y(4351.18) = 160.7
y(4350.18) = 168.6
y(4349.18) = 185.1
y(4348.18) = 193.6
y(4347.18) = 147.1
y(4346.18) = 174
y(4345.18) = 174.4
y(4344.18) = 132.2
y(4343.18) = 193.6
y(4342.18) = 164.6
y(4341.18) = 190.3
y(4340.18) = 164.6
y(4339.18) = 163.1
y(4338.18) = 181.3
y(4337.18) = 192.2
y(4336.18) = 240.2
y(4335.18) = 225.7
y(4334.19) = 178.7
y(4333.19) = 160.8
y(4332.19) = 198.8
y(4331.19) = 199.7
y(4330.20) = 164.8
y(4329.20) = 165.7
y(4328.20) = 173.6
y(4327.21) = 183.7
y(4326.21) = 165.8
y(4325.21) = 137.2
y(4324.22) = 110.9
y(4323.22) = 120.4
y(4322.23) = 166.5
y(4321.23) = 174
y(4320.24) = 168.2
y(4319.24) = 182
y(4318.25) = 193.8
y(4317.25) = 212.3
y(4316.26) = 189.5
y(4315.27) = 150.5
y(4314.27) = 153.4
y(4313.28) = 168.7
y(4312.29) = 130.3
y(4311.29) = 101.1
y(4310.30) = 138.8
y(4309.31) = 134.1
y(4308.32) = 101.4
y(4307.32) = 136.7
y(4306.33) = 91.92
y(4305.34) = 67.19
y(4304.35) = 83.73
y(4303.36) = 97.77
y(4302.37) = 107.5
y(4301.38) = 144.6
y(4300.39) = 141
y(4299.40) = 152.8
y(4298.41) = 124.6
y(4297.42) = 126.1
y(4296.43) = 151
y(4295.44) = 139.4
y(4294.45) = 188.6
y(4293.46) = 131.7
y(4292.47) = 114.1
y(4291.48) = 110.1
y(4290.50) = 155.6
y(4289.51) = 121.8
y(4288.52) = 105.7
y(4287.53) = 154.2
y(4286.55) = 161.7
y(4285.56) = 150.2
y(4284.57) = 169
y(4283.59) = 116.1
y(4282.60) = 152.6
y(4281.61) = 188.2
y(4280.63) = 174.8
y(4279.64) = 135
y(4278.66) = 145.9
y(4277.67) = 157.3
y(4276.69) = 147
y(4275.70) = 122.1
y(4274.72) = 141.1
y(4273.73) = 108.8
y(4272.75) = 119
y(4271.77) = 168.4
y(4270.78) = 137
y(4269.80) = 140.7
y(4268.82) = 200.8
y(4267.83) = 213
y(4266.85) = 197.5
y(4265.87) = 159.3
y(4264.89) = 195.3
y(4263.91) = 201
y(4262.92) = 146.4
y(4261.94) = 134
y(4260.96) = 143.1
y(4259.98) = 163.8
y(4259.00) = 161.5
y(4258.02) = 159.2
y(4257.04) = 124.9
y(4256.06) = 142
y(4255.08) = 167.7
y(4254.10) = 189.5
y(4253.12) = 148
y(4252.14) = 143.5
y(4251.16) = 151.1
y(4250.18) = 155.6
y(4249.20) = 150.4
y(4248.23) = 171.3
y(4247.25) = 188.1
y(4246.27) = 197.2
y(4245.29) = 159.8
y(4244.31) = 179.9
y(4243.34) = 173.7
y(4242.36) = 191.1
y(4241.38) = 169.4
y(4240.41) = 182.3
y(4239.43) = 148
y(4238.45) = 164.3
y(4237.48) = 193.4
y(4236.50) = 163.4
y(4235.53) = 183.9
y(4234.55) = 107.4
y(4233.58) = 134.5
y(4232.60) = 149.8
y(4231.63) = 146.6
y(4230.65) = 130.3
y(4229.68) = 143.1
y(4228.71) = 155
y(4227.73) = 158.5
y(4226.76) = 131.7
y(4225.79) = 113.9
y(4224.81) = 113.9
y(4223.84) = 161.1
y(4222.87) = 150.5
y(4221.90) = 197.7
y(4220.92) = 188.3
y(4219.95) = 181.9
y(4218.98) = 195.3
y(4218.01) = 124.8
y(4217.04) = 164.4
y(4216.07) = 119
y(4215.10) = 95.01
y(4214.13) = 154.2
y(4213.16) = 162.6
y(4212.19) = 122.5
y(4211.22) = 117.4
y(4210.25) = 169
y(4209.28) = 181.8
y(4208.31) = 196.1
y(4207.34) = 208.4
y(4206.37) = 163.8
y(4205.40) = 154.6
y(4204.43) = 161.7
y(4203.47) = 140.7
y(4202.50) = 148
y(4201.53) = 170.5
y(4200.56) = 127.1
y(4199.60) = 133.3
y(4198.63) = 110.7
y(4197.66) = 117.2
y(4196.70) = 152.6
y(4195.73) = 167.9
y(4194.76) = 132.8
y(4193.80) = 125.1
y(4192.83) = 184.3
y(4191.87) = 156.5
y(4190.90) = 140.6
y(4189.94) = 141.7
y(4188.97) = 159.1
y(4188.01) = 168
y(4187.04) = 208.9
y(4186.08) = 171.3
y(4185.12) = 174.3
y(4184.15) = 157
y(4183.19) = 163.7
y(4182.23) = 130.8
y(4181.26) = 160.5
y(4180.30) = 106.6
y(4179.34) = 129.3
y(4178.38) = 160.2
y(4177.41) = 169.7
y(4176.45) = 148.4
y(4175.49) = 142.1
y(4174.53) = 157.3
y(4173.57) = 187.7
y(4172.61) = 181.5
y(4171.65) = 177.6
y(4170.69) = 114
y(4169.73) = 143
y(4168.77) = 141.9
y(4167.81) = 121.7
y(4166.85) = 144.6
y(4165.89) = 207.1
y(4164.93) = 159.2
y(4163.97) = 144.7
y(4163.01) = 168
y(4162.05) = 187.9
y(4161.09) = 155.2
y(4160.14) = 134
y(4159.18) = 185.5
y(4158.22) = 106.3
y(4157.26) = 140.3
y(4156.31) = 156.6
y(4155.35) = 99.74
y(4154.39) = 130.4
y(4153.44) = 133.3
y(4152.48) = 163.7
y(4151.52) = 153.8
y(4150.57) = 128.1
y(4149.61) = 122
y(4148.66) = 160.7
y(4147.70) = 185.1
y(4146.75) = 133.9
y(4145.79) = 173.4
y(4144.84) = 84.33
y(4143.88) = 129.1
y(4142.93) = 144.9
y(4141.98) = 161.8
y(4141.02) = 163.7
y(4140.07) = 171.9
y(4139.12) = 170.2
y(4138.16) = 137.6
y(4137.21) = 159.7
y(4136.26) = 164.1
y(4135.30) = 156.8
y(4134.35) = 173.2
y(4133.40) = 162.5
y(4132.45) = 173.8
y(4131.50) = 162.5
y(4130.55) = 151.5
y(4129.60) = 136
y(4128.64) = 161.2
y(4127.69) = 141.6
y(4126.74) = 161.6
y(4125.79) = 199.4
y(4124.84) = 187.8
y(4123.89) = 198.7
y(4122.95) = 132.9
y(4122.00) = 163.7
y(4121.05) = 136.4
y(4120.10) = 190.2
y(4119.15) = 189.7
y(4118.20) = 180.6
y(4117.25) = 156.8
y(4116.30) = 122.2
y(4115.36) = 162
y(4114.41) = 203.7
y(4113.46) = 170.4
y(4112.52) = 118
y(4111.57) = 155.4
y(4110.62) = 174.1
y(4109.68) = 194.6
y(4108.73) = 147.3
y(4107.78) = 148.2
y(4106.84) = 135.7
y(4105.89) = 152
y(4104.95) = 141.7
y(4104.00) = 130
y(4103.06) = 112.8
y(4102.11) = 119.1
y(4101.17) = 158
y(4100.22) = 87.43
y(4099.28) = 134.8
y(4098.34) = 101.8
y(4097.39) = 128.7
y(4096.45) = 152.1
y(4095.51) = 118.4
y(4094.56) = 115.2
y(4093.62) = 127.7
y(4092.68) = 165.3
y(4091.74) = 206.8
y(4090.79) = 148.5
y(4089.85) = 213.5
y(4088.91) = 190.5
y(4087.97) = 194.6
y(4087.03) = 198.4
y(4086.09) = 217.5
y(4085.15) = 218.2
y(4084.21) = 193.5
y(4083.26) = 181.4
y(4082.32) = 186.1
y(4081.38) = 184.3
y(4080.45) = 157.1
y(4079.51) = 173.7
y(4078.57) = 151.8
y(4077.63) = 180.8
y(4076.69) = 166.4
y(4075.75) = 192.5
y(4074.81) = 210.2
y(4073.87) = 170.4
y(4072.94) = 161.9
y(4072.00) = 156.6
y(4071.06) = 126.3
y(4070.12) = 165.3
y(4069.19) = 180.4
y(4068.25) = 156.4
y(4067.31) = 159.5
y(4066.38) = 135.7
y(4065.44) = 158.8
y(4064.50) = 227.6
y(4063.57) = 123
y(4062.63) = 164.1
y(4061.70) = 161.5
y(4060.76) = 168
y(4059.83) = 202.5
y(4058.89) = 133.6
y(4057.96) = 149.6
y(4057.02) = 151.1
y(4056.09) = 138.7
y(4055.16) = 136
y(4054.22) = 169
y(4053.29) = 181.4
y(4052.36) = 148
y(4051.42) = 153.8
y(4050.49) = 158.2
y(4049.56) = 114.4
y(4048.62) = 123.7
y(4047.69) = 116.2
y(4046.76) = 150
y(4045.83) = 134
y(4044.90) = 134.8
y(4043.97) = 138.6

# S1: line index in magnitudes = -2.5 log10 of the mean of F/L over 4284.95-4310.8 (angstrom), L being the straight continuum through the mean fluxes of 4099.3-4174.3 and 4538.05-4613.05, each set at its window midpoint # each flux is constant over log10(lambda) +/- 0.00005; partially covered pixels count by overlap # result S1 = 0.35 mag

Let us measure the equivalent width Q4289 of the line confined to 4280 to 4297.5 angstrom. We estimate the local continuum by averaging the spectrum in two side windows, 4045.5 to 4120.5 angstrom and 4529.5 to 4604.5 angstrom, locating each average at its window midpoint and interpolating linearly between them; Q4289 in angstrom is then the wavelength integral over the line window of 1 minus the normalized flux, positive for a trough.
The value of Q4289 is 3.6 angstrom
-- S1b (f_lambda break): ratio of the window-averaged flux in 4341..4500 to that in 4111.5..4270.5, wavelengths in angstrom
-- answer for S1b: 1.24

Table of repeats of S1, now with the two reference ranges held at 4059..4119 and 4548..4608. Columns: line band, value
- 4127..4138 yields 0.06 mag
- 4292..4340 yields 0.22 mag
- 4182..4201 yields 0.15 mag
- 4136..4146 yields 0.12 mag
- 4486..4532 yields -0.04 mag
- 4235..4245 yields 0.03 mag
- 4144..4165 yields 0.17 mag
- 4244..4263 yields 0.14 mag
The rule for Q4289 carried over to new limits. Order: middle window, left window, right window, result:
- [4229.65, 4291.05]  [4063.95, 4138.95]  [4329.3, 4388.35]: 6.6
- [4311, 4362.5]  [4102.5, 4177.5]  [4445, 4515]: 3.2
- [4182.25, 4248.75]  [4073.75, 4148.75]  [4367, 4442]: 5.4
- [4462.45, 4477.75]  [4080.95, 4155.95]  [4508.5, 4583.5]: -0.4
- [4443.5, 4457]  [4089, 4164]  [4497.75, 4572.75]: 0.8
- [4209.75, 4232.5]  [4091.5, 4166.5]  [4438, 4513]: 2.7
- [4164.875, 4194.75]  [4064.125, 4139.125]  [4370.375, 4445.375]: 2.4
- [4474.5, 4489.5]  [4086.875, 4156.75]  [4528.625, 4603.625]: -0.8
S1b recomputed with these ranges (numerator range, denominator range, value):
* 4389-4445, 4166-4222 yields 1.25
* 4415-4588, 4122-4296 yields 1.37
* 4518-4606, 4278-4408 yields 1.30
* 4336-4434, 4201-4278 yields 1.18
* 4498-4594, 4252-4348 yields 1.42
